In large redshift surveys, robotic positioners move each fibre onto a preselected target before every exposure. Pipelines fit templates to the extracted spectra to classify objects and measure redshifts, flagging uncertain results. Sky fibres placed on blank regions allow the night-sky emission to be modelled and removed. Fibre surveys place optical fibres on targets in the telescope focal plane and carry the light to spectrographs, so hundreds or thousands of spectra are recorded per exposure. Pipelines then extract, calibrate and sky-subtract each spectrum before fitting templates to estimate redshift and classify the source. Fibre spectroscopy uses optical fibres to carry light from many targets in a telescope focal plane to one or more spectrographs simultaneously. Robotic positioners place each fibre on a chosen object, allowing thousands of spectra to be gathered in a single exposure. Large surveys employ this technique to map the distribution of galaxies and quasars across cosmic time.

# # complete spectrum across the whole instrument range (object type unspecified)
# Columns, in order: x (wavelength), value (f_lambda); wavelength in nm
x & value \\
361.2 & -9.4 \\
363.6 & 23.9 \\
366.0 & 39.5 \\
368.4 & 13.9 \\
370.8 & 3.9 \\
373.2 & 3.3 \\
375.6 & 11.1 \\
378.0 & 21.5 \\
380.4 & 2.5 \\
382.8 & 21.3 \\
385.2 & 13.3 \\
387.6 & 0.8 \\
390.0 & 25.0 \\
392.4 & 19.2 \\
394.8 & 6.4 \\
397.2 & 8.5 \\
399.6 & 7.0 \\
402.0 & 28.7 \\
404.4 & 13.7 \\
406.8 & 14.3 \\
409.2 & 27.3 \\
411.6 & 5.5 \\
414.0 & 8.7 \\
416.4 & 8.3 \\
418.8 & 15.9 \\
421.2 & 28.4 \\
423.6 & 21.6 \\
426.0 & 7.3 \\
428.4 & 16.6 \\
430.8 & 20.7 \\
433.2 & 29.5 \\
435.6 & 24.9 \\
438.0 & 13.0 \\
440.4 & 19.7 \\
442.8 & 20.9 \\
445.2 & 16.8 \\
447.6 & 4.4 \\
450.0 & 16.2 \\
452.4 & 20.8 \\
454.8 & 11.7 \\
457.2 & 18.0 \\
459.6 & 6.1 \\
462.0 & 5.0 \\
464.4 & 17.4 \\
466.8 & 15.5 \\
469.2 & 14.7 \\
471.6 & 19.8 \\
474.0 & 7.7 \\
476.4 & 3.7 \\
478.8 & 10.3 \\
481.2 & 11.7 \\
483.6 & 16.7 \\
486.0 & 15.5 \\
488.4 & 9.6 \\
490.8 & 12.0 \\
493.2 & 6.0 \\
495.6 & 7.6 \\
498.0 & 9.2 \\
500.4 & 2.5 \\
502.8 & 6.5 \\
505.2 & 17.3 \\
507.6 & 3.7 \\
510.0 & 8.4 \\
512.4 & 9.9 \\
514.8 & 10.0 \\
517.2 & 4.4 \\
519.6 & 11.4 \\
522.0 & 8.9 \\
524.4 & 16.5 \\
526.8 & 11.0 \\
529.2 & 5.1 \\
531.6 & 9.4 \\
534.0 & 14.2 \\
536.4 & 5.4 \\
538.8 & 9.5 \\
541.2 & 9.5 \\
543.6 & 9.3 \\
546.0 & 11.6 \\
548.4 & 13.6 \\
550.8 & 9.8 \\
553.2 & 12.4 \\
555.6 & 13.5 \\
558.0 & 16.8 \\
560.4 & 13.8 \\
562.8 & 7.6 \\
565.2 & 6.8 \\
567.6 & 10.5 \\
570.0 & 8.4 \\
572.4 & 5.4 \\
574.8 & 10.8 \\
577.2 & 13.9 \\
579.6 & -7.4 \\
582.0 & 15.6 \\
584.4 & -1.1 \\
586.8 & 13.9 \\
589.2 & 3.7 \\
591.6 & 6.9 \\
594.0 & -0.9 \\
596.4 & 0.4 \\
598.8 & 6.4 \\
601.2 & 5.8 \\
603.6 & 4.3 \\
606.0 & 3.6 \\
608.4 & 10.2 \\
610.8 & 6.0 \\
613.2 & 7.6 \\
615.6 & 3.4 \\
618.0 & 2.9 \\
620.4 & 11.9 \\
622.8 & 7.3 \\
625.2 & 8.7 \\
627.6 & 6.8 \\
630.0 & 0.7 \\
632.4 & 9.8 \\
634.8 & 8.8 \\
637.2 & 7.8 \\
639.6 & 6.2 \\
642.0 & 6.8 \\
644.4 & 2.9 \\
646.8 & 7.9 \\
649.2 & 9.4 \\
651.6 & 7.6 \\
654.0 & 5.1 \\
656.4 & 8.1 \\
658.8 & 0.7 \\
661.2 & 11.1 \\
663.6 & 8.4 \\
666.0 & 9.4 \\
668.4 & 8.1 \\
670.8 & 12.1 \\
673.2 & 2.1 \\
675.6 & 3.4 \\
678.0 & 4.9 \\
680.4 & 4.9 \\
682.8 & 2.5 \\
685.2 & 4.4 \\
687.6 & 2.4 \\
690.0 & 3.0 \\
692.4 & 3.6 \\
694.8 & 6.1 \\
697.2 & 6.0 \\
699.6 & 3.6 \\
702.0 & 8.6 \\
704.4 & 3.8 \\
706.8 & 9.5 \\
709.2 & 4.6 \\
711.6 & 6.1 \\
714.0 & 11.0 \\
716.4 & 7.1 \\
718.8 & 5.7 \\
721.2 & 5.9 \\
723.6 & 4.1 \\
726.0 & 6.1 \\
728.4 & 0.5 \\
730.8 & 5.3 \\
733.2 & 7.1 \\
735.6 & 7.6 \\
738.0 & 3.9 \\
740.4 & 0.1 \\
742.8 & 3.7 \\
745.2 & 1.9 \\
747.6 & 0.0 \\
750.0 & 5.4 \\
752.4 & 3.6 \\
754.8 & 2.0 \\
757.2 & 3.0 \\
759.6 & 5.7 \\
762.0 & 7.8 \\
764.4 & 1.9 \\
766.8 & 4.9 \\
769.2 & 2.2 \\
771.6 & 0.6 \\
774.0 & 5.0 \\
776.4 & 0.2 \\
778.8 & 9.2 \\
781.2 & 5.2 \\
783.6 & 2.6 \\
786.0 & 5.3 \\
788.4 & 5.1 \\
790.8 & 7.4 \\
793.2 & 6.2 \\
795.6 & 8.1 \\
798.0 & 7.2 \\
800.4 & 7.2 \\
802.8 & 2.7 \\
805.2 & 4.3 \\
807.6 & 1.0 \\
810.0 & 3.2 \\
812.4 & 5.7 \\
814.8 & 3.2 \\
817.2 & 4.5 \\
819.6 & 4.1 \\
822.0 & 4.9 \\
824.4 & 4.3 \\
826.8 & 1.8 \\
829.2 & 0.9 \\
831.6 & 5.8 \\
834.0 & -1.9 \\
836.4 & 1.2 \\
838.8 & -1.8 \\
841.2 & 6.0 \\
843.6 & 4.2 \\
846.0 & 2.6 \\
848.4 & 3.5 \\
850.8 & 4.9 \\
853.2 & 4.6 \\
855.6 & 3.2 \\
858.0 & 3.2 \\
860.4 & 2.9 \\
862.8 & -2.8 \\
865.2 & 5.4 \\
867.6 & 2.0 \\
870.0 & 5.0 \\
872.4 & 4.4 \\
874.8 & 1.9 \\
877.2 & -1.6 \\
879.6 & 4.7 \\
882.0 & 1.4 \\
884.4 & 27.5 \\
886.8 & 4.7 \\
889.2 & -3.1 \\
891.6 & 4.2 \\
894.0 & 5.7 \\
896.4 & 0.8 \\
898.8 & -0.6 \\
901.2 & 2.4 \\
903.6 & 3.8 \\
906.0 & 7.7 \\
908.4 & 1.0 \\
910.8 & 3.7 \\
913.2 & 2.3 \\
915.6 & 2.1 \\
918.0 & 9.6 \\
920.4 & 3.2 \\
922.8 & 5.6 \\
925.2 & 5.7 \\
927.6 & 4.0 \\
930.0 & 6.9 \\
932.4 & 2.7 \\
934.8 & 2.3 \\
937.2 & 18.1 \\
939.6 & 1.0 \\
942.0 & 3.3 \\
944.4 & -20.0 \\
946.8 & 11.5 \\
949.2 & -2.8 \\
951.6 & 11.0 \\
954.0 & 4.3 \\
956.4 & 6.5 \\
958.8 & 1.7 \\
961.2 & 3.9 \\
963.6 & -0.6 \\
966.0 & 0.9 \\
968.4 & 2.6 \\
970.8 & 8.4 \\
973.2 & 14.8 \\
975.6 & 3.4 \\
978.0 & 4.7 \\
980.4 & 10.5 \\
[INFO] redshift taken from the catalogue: 1.374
